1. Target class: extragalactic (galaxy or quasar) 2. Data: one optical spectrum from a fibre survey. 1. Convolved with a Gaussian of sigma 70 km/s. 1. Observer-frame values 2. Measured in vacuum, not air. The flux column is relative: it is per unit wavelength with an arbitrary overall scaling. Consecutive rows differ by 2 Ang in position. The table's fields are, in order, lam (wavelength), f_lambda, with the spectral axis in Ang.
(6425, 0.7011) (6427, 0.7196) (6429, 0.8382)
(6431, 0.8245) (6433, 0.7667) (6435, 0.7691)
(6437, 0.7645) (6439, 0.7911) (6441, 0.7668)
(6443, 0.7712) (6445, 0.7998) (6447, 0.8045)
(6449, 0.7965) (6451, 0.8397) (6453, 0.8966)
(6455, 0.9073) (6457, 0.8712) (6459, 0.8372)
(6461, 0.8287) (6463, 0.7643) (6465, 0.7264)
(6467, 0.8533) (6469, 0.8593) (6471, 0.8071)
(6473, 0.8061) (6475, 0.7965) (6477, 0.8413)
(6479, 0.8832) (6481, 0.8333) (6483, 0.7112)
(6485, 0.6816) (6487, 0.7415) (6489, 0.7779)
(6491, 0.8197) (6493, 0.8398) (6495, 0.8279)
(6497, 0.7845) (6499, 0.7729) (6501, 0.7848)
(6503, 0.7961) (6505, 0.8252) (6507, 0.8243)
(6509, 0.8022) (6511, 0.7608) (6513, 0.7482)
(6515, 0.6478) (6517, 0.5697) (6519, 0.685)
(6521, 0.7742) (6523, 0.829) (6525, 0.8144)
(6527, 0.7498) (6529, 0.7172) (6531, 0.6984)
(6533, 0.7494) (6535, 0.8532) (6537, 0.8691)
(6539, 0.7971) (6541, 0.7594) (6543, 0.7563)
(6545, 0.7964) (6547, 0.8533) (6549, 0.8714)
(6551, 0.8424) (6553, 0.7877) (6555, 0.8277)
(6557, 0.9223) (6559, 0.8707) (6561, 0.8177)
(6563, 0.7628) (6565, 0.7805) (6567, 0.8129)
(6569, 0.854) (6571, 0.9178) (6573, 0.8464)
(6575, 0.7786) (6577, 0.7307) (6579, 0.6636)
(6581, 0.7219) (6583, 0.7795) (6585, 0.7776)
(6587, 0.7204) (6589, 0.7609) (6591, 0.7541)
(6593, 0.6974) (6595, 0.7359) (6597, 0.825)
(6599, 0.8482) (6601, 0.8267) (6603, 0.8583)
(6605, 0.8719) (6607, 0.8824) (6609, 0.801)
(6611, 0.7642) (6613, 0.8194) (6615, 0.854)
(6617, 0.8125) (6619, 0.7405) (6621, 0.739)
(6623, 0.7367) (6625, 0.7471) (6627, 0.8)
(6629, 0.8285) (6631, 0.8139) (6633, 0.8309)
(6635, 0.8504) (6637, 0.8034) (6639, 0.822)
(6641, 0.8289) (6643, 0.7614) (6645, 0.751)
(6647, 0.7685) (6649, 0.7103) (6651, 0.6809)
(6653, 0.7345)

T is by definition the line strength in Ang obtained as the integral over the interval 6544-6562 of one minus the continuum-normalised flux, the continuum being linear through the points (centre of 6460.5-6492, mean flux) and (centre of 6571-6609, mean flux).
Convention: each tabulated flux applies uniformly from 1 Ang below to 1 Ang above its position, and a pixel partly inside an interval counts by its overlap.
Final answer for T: -1.2 Ang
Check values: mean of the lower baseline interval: 0.795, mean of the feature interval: 0.843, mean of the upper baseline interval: 0.786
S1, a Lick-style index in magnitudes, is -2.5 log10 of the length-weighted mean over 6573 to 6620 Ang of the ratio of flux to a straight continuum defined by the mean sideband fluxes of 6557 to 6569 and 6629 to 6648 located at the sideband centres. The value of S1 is 0.04 mag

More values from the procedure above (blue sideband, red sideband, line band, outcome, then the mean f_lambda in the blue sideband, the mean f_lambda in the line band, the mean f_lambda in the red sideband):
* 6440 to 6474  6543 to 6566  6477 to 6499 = 0.041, 0.82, 0.792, 0.827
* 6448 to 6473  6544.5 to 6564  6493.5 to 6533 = 0.102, 0.831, 0.759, 0.836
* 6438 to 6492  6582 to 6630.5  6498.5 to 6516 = 0.040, 0.808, 0.774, 0.791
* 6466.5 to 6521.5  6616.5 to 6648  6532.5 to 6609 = -0.027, 0.78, 0.805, 0.789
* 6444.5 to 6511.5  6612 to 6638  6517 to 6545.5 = 0.052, 0.809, 0.767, 0.798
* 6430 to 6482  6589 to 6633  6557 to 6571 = -0.037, 0.816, 0.831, 0.798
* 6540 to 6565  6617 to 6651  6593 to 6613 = -0.028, 0.821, 0.817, 0.781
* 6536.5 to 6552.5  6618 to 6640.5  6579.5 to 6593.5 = 0.086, 0.816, 0.743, 0.793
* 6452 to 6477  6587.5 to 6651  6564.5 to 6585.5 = 0.021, 0.83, 0.788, 0.793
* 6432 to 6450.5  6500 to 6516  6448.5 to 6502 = -0.045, 0.783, 0.811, 0.774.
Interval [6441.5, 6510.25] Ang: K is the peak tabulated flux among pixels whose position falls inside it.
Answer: 0.9073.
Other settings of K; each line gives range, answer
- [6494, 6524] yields 0.829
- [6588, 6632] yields 0.8824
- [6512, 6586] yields 0.9223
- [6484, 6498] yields 0.8398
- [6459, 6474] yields 0.8593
